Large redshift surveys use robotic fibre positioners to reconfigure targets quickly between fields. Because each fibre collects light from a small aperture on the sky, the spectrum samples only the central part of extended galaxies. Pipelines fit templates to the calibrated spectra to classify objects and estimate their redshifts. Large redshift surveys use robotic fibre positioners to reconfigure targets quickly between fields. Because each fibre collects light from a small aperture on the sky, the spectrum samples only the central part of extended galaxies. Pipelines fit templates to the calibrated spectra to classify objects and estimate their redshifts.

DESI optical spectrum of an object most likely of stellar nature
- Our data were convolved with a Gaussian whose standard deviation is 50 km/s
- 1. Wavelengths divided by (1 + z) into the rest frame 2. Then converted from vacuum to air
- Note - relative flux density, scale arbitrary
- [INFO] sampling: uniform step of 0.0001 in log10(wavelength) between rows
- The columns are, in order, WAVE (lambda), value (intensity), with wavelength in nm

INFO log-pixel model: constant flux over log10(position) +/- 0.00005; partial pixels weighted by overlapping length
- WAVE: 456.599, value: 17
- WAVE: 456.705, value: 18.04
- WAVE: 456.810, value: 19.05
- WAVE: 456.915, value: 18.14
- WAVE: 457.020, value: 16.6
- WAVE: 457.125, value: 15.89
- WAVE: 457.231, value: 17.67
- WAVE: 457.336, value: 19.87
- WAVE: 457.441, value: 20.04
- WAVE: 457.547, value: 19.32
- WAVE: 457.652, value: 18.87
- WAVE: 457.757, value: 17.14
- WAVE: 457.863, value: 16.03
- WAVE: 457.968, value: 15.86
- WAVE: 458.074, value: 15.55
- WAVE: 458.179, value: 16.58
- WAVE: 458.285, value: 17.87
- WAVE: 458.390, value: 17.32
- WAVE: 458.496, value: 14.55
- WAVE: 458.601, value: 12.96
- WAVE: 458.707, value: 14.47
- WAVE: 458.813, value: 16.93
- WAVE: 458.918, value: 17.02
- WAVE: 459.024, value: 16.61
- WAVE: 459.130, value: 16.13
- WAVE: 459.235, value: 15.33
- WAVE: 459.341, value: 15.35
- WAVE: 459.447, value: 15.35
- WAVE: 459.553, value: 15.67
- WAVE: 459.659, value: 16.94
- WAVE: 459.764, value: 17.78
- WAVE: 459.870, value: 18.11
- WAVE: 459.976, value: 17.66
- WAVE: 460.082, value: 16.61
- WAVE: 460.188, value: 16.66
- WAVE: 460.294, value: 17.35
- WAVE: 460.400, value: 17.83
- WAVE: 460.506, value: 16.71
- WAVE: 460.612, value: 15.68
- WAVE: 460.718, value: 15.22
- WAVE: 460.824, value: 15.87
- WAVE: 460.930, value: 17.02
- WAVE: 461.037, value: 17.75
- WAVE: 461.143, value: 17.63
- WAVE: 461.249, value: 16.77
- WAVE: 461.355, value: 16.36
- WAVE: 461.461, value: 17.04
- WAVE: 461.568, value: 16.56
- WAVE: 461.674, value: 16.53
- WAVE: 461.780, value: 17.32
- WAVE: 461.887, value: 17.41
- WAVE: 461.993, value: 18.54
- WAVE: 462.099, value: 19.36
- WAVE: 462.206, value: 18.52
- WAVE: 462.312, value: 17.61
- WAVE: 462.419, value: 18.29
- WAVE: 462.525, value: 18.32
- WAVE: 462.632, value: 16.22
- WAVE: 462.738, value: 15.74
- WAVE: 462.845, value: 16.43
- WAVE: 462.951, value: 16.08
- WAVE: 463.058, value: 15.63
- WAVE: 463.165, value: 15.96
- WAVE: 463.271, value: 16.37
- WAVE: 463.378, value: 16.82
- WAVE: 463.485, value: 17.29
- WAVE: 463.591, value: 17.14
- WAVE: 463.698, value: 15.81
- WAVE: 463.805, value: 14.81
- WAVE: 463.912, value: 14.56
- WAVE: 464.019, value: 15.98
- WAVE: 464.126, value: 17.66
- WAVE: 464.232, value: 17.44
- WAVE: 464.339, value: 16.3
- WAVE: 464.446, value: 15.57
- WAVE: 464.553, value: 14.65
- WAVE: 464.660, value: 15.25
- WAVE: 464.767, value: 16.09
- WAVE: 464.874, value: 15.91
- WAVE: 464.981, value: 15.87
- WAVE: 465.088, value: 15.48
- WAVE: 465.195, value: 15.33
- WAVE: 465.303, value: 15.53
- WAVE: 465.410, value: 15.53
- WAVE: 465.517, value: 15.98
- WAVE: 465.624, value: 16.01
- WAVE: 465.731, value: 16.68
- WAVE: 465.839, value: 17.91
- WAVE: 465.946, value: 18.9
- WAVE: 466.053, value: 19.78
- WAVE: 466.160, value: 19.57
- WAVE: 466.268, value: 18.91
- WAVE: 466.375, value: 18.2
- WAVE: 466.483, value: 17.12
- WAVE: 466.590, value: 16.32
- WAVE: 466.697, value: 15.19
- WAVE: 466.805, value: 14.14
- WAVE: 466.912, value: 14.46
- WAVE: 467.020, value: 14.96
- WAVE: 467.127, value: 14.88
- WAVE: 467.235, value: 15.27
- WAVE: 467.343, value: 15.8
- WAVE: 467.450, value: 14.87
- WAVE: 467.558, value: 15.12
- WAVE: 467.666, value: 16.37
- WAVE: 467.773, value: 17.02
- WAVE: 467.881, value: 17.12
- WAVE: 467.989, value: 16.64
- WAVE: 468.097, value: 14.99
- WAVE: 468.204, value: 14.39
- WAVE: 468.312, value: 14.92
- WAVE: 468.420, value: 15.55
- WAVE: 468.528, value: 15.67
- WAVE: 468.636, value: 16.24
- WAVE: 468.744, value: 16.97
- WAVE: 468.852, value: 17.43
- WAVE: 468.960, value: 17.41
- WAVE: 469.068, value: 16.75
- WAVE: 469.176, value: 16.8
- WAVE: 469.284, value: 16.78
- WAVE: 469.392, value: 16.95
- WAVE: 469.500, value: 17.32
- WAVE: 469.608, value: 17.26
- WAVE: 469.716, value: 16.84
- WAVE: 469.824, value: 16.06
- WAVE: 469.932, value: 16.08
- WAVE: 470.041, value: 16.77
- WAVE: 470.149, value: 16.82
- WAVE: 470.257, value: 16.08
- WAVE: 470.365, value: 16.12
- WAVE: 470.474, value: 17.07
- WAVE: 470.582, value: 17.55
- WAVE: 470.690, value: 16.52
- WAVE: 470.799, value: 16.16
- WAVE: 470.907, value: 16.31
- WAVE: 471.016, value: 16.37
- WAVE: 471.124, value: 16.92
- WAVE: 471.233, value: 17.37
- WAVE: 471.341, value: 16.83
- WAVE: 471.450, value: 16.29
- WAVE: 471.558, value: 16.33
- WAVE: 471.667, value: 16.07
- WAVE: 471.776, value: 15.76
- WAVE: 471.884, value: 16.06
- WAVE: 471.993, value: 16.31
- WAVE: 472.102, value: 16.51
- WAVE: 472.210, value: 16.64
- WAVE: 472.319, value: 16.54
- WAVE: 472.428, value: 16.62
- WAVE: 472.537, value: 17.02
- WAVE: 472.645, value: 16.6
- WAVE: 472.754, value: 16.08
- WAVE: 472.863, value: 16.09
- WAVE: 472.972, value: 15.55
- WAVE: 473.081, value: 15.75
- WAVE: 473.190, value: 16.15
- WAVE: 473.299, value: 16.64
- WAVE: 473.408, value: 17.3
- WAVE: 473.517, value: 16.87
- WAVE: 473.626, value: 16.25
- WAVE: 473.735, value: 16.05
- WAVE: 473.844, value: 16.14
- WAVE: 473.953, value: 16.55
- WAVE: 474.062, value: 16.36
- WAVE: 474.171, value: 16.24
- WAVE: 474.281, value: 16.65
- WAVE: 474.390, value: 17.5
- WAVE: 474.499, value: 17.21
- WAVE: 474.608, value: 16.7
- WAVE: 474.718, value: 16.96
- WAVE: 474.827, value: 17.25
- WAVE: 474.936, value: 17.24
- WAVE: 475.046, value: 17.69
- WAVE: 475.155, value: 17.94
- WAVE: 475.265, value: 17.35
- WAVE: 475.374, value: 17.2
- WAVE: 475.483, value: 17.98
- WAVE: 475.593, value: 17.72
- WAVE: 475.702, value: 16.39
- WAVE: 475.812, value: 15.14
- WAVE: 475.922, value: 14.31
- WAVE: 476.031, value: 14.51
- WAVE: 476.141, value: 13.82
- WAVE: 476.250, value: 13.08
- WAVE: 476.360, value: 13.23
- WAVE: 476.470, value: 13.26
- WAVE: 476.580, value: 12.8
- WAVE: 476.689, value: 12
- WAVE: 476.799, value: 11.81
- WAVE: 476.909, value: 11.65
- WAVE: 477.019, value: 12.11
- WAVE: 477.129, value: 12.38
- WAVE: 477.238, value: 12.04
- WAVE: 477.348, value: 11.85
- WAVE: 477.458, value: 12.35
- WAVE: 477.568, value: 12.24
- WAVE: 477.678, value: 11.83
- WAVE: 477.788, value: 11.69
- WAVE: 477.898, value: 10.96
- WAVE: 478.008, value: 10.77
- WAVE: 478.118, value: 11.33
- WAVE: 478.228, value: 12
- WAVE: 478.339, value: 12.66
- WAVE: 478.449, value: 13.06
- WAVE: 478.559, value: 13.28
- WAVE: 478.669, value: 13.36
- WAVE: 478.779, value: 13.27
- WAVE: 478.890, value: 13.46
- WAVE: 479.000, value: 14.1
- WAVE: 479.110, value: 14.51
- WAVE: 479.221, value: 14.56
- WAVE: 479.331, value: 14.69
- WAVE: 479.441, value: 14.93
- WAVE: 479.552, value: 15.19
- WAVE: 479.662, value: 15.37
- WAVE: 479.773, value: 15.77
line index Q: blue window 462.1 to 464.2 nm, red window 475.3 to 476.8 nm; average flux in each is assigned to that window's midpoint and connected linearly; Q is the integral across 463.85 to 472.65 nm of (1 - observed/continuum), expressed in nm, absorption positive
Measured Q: -0.283 nm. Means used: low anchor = 16.7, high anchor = 14.7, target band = 16.4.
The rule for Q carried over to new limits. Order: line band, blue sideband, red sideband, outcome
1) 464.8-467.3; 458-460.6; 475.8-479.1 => -0.24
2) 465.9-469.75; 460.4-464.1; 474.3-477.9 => -0.14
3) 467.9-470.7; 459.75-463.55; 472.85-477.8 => -0.09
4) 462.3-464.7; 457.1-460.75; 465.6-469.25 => 0.03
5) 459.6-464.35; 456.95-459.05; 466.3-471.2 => -0.07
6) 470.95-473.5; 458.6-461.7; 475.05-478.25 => -0.36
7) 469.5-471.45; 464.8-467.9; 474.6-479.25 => -0.16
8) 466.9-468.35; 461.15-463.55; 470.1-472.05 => 0.10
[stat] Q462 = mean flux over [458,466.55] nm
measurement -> 16.6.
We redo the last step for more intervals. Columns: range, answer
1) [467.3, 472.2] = 16.4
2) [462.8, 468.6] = 16.2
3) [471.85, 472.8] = 16.5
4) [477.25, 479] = 12.3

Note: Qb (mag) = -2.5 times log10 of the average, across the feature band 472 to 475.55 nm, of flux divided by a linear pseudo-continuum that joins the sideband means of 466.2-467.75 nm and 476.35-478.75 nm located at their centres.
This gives -0.233 mag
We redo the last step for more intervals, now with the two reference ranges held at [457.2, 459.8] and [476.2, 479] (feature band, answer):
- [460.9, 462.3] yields -0.096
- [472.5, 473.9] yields -0.219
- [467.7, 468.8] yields -0.106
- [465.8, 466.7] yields -0.213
